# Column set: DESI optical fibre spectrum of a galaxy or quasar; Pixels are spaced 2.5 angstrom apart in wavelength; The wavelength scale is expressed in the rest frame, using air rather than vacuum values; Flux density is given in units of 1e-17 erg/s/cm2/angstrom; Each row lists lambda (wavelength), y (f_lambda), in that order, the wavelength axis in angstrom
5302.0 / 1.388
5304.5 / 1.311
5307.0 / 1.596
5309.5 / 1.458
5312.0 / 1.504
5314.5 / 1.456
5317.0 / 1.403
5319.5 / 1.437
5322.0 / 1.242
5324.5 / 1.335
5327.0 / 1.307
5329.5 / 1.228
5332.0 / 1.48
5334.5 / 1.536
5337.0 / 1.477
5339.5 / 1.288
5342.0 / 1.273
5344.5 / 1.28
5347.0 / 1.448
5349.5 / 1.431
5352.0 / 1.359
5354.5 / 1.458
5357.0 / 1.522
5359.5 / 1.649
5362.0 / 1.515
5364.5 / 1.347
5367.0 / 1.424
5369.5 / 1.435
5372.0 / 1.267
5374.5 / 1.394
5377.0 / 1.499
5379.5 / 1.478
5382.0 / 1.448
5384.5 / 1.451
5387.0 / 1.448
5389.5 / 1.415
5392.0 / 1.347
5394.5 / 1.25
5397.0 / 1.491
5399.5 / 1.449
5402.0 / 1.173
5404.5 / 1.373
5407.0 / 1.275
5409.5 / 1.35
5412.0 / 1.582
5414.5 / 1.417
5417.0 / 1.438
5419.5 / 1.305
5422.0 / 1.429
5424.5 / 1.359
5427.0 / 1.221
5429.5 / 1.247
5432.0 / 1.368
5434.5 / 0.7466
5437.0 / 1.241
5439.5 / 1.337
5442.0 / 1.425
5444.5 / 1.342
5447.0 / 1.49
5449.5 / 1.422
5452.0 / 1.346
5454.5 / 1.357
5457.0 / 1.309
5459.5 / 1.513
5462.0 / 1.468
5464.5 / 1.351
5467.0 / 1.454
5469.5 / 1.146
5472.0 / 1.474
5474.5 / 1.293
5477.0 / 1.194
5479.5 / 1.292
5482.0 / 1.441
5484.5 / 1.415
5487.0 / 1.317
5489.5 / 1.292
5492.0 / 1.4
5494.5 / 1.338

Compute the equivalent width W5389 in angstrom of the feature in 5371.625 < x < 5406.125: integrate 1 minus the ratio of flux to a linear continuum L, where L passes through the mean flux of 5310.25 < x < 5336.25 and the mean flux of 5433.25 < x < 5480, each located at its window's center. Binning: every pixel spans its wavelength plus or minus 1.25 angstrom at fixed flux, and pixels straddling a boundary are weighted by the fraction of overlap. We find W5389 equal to -0.80 angstrom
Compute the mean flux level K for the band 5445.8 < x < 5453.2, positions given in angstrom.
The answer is 1.42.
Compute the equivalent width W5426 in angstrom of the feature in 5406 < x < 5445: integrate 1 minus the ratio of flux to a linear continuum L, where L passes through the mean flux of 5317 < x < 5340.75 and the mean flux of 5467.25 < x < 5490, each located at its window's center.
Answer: 0.71 angstrom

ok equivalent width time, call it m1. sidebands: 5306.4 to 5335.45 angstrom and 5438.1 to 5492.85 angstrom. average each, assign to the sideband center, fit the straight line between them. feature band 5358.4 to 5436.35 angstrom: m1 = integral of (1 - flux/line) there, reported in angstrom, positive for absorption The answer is 0.8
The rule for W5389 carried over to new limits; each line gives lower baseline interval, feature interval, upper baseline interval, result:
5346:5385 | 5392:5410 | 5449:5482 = 0.97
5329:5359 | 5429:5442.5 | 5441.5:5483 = 1.60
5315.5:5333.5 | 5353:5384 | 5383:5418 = -1.77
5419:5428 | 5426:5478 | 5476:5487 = 0.50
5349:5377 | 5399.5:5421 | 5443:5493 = 0.56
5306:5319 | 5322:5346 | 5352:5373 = 1.88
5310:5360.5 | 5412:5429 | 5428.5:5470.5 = -0.31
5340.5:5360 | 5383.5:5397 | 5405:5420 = 0.13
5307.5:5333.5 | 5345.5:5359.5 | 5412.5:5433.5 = -0.81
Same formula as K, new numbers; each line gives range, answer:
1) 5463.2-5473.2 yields 1.36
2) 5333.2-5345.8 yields 1.37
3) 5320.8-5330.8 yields 1.28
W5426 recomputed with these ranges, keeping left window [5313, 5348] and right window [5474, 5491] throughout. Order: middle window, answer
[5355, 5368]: -1.2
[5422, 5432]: 0.3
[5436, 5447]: -0.2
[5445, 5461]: -0.9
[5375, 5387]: -0.9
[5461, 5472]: -0.3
